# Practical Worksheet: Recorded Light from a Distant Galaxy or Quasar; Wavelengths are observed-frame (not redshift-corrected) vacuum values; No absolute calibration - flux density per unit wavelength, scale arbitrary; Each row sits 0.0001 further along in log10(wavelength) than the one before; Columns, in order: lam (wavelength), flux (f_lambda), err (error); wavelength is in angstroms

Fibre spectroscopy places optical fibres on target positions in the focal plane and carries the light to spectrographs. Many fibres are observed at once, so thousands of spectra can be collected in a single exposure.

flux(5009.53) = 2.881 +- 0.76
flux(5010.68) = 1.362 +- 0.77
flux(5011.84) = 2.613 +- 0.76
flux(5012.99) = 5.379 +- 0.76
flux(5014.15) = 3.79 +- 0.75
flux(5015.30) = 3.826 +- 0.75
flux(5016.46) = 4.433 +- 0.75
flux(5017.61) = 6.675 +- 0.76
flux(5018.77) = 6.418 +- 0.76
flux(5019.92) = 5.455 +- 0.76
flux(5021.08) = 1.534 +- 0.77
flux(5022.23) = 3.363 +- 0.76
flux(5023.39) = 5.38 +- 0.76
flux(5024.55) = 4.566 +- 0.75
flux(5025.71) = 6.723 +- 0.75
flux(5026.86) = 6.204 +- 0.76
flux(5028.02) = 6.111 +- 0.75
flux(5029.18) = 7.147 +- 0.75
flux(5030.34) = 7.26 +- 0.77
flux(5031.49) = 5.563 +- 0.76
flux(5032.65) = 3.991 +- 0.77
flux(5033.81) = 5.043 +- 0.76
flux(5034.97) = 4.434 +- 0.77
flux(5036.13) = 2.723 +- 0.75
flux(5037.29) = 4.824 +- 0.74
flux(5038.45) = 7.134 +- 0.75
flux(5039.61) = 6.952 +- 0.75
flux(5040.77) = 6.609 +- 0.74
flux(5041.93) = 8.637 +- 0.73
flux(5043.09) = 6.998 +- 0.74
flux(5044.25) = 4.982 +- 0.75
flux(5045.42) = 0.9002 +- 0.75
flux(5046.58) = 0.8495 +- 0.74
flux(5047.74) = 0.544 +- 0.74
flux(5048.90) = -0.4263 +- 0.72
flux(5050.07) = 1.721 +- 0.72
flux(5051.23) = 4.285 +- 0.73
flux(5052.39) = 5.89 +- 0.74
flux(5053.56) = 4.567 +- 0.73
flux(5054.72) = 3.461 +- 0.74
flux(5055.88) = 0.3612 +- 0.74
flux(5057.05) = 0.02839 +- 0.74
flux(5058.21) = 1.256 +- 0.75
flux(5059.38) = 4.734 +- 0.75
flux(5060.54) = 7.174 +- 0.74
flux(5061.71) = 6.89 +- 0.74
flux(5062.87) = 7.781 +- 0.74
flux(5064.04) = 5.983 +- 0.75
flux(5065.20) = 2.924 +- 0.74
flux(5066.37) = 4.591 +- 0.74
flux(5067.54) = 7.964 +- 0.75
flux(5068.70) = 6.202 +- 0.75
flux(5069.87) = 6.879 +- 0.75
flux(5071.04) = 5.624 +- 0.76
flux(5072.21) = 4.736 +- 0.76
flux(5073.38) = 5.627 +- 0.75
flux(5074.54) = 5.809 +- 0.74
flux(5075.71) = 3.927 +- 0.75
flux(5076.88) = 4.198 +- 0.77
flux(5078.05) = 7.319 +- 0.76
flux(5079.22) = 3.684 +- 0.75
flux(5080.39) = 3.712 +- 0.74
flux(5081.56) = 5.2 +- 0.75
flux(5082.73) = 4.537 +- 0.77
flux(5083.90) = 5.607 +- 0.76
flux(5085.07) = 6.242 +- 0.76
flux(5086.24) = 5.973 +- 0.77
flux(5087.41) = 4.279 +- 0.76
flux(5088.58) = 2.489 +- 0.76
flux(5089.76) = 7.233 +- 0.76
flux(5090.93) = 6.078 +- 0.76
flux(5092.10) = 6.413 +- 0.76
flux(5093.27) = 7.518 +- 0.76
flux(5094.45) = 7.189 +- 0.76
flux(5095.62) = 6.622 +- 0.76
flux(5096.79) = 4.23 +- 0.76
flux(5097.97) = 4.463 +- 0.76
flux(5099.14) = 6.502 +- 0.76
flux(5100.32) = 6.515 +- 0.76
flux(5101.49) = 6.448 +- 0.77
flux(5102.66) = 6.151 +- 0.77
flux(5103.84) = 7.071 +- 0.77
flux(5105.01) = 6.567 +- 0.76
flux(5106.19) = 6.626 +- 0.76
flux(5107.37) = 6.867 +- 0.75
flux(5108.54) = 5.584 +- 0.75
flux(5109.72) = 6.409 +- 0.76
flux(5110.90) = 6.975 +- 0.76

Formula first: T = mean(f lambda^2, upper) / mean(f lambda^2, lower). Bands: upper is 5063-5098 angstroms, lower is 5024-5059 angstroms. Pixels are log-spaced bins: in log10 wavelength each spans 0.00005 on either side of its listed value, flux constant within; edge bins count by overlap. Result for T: 1.29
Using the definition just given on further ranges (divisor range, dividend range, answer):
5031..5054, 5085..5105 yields 1.42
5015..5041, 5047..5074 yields 0.82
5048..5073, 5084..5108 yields 1.41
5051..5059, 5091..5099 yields 2.20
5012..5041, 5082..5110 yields 1.18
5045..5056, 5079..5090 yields 2.13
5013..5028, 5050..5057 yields 0.67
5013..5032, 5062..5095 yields 1.08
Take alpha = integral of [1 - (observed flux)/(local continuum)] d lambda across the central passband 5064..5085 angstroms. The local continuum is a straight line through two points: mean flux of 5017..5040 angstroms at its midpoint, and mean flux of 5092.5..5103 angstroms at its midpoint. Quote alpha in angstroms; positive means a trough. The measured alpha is 2.3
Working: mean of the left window 5.36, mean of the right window 6.19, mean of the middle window 5.26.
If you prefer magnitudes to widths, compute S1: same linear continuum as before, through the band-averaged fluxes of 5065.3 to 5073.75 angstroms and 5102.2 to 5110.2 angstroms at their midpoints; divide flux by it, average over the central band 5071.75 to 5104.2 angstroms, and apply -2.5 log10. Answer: 0.107 mag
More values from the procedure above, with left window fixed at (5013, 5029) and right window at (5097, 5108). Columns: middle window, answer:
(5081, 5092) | 0.13 mag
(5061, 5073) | -0.04 mag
